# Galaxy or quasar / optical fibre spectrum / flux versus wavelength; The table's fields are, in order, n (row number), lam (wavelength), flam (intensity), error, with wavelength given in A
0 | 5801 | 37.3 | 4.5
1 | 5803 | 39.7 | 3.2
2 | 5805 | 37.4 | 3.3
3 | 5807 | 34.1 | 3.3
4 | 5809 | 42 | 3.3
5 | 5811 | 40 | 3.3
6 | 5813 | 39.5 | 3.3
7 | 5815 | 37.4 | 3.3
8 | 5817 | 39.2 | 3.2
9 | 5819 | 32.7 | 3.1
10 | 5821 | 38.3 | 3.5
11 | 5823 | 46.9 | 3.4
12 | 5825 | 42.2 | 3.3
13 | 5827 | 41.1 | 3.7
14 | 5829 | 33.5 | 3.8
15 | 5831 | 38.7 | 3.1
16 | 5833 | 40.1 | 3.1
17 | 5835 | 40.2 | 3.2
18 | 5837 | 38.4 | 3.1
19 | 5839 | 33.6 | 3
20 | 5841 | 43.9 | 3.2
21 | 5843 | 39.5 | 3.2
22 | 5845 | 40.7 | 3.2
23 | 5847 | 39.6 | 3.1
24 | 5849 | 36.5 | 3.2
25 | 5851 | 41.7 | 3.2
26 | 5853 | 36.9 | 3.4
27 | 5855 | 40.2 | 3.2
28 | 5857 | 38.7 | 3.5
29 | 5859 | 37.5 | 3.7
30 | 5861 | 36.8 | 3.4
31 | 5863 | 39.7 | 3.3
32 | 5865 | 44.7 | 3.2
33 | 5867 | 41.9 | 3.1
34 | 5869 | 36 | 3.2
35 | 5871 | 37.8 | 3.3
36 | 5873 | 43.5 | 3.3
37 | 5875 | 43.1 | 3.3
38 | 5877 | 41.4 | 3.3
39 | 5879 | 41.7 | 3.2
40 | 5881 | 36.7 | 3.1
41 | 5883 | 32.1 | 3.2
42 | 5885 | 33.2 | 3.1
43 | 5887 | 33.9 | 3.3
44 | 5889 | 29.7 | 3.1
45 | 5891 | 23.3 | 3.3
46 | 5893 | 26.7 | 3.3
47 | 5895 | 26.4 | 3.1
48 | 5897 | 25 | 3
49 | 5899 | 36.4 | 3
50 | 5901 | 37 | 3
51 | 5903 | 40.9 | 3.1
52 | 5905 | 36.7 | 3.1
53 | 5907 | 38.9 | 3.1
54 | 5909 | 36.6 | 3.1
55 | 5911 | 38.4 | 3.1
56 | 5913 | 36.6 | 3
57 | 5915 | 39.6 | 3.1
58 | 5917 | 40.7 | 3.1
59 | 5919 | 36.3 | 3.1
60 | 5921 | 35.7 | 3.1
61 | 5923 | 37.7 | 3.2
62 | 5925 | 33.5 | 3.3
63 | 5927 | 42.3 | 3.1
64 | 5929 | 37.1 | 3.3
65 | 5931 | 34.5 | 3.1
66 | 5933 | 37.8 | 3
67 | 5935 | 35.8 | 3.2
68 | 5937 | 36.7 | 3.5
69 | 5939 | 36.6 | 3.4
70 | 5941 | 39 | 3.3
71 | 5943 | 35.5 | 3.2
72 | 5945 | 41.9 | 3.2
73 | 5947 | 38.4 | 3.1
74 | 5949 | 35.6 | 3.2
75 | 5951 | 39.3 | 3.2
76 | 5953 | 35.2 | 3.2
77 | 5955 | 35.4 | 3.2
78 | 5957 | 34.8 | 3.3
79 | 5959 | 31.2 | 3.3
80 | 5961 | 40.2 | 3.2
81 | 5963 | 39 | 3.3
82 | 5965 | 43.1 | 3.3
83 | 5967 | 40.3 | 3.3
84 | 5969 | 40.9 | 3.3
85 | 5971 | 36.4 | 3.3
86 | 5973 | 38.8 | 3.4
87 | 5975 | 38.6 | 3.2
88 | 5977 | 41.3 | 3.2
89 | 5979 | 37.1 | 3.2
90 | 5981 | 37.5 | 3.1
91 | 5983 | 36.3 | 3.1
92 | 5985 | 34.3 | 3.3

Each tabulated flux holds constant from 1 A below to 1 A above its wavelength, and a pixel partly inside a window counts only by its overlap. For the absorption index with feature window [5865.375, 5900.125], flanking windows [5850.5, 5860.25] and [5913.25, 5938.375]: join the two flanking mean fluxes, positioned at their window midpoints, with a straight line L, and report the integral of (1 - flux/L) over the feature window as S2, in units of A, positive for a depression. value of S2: 3.10 A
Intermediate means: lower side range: 38.8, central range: 34.8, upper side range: 37.3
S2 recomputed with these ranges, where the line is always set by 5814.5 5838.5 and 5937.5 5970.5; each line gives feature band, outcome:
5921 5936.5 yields 0.5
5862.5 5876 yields -0.8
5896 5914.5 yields 0.9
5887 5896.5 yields 2.8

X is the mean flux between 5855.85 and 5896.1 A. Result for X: 36.2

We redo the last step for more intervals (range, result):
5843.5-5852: 39.6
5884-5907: 32.1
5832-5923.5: 37.2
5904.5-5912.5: 37.6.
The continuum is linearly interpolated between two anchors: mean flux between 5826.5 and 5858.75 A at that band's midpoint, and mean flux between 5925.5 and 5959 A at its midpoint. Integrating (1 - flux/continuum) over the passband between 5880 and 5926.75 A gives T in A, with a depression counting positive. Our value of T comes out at 3.92 A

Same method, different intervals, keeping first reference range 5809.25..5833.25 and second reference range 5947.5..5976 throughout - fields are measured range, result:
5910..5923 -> 0.1 A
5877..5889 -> 0.9 A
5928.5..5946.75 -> 0.4 A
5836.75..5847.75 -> -0.1 A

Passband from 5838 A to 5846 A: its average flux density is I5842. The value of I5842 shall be 39.4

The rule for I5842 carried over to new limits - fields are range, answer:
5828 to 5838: 38.2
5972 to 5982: 38.7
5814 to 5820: 36.4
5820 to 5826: 42.5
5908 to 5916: 37.8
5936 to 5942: 37.4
